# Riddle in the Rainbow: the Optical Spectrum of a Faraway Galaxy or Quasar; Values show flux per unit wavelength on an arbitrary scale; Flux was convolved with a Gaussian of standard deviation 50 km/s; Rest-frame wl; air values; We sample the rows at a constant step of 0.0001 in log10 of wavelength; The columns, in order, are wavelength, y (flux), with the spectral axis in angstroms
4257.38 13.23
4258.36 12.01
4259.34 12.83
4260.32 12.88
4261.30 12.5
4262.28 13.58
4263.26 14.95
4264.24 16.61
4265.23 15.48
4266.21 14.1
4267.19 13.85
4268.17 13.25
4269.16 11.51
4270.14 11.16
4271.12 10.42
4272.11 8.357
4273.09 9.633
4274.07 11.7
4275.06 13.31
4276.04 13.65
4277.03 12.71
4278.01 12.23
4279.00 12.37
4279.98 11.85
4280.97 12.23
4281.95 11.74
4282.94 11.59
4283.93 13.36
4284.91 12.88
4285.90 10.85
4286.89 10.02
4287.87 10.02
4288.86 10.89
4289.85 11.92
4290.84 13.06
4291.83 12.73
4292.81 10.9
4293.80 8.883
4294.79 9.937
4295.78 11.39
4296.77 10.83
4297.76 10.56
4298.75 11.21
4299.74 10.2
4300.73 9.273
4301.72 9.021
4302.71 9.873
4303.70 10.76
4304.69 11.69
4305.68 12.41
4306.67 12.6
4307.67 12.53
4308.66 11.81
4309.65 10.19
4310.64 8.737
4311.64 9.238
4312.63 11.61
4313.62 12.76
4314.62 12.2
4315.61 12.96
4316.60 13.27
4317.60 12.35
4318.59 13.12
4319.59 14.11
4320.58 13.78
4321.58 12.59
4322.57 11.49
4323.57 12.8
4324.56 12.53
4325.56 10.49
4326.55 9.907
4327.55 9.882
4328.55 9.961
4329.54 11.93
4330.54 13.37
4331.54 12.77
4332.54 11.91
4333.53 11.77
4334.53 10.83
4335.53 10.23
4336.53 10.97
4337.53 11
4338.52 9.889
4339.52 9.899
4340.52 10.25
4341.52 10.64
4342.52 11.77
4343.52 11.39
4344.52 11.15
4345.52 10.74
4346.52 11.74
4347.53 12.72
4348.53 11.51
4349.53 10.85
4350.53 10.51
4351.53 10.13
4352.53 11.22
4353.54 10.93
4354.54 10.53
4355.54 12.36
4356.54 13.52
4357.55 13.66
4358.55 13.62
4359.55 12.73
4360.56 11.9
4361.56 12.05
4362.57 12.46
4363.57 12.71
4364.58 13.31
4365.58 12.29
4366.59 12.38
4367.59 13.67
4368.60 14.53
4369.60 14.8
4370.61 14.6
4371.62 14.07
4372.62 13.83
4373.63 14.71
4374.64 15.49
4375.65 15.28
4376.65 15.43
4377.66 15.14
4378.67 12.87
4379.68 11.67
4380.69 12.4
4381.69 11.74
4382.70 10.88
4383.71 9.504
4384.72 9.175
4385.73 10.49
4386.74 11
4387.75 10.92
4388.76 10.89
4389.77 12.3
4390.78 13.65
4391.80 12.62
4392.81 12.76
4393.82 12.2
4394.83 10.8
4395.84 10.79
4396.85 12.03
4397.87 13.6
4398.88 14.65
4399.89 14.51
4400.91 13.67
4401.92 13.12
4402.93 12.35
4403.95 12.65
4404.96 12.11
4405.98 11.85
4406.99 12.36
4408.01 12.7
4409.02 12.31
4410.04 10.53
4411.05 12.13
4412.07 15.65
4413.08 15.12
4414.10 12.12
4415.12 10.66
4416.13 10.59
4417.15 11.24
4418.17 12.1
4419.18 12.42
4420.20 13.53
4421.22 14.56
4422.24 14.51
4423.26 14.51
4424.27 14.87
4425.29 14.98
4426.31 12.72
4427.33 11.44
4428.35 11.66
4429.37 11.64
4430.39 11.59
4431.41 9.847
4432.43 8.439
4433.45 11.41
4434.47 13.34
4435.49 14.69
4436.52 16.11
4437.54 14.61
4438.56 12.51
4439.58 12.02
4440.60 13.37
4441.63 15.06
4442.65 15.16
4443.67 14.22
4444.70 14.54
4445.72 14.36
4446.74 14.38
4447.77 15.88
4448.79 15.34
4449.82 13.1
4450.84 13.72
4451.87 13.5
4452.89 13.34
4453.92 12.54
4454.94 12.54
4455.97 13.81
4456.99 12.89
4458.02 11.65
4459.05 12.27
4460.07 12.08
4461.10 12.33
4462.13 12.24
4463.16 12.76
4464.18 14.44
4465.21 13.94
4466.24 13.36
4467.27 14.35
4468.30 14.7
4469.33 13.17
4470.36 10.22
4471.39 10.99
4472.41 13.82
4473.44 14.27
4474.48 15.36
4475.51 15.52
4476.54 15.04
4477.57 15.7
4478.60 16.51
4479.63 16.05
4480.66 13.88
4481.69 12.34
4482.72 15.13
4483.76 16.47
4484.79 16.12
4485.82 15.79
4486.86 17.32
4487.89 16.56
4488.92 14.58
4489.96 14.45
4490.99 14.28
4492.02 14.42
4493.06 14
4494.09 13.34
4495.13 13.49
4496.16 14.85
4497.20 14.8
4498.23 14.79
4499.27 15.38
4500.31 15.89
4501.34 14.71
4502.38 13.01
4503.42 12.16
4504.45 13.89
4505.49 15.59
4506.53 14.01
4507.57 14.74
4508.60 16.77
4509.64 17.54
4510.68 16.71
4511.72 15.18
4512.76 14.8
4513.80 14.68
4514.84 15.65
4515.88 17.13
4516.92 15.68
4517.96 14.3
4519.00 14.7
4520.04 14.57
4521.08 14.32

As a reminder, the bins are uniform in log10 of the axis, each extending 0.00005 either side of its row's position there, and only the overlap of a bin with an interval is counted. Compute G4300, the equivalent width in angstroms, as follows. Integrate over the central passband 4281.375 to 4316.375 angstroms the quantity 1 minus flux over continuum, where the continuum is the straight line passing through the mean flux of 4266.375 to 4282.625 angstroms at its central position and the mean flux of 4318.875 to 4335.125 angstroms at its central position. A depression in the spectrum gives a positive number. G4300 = 2.1 angstroms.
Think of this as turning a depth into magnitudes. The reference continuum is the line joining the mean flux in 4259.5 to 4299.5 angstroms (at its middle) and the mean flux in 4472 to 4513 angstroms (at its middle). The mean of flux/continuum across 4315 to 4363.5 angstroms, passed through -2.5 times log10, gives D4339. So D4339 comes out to 0.10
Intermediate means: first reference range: 12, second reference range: 15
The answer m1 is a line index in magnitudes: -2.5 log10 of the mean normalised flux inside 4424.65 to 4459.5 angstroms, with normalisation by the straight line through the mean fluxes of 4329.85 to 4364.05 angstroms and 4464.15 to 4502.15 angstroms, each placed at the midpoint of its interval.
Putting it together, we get 0.04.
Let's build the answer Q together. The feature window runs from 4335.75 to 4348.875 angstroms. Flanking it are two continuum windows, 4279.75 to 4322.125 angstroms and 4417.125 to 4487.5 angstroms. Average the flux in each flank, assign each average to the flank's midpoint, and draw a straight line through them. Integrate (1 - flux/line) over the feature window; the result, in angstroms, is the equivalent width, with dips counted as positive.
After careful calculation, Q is 1.1 angstroms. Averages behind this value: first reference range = 11.5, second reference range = 13.7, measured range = 11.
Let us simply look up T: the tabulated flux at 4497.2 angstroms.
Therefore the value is 14.8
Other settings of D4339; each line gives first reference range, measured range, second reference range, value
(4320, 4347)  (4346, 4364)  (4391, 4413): -0.017 mag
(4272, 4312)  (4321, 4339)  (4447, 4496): 0.043 mag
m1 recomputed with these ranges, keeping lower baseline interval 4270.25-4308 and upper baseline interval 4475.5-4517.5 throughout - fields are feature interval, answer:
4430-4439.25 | 0.12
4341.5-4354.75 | 0.11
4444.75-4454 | 0.01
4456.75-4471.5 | 0.14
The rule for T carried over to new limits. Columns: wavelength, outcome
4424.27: 14.87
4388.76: 10.89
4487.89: 16.56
